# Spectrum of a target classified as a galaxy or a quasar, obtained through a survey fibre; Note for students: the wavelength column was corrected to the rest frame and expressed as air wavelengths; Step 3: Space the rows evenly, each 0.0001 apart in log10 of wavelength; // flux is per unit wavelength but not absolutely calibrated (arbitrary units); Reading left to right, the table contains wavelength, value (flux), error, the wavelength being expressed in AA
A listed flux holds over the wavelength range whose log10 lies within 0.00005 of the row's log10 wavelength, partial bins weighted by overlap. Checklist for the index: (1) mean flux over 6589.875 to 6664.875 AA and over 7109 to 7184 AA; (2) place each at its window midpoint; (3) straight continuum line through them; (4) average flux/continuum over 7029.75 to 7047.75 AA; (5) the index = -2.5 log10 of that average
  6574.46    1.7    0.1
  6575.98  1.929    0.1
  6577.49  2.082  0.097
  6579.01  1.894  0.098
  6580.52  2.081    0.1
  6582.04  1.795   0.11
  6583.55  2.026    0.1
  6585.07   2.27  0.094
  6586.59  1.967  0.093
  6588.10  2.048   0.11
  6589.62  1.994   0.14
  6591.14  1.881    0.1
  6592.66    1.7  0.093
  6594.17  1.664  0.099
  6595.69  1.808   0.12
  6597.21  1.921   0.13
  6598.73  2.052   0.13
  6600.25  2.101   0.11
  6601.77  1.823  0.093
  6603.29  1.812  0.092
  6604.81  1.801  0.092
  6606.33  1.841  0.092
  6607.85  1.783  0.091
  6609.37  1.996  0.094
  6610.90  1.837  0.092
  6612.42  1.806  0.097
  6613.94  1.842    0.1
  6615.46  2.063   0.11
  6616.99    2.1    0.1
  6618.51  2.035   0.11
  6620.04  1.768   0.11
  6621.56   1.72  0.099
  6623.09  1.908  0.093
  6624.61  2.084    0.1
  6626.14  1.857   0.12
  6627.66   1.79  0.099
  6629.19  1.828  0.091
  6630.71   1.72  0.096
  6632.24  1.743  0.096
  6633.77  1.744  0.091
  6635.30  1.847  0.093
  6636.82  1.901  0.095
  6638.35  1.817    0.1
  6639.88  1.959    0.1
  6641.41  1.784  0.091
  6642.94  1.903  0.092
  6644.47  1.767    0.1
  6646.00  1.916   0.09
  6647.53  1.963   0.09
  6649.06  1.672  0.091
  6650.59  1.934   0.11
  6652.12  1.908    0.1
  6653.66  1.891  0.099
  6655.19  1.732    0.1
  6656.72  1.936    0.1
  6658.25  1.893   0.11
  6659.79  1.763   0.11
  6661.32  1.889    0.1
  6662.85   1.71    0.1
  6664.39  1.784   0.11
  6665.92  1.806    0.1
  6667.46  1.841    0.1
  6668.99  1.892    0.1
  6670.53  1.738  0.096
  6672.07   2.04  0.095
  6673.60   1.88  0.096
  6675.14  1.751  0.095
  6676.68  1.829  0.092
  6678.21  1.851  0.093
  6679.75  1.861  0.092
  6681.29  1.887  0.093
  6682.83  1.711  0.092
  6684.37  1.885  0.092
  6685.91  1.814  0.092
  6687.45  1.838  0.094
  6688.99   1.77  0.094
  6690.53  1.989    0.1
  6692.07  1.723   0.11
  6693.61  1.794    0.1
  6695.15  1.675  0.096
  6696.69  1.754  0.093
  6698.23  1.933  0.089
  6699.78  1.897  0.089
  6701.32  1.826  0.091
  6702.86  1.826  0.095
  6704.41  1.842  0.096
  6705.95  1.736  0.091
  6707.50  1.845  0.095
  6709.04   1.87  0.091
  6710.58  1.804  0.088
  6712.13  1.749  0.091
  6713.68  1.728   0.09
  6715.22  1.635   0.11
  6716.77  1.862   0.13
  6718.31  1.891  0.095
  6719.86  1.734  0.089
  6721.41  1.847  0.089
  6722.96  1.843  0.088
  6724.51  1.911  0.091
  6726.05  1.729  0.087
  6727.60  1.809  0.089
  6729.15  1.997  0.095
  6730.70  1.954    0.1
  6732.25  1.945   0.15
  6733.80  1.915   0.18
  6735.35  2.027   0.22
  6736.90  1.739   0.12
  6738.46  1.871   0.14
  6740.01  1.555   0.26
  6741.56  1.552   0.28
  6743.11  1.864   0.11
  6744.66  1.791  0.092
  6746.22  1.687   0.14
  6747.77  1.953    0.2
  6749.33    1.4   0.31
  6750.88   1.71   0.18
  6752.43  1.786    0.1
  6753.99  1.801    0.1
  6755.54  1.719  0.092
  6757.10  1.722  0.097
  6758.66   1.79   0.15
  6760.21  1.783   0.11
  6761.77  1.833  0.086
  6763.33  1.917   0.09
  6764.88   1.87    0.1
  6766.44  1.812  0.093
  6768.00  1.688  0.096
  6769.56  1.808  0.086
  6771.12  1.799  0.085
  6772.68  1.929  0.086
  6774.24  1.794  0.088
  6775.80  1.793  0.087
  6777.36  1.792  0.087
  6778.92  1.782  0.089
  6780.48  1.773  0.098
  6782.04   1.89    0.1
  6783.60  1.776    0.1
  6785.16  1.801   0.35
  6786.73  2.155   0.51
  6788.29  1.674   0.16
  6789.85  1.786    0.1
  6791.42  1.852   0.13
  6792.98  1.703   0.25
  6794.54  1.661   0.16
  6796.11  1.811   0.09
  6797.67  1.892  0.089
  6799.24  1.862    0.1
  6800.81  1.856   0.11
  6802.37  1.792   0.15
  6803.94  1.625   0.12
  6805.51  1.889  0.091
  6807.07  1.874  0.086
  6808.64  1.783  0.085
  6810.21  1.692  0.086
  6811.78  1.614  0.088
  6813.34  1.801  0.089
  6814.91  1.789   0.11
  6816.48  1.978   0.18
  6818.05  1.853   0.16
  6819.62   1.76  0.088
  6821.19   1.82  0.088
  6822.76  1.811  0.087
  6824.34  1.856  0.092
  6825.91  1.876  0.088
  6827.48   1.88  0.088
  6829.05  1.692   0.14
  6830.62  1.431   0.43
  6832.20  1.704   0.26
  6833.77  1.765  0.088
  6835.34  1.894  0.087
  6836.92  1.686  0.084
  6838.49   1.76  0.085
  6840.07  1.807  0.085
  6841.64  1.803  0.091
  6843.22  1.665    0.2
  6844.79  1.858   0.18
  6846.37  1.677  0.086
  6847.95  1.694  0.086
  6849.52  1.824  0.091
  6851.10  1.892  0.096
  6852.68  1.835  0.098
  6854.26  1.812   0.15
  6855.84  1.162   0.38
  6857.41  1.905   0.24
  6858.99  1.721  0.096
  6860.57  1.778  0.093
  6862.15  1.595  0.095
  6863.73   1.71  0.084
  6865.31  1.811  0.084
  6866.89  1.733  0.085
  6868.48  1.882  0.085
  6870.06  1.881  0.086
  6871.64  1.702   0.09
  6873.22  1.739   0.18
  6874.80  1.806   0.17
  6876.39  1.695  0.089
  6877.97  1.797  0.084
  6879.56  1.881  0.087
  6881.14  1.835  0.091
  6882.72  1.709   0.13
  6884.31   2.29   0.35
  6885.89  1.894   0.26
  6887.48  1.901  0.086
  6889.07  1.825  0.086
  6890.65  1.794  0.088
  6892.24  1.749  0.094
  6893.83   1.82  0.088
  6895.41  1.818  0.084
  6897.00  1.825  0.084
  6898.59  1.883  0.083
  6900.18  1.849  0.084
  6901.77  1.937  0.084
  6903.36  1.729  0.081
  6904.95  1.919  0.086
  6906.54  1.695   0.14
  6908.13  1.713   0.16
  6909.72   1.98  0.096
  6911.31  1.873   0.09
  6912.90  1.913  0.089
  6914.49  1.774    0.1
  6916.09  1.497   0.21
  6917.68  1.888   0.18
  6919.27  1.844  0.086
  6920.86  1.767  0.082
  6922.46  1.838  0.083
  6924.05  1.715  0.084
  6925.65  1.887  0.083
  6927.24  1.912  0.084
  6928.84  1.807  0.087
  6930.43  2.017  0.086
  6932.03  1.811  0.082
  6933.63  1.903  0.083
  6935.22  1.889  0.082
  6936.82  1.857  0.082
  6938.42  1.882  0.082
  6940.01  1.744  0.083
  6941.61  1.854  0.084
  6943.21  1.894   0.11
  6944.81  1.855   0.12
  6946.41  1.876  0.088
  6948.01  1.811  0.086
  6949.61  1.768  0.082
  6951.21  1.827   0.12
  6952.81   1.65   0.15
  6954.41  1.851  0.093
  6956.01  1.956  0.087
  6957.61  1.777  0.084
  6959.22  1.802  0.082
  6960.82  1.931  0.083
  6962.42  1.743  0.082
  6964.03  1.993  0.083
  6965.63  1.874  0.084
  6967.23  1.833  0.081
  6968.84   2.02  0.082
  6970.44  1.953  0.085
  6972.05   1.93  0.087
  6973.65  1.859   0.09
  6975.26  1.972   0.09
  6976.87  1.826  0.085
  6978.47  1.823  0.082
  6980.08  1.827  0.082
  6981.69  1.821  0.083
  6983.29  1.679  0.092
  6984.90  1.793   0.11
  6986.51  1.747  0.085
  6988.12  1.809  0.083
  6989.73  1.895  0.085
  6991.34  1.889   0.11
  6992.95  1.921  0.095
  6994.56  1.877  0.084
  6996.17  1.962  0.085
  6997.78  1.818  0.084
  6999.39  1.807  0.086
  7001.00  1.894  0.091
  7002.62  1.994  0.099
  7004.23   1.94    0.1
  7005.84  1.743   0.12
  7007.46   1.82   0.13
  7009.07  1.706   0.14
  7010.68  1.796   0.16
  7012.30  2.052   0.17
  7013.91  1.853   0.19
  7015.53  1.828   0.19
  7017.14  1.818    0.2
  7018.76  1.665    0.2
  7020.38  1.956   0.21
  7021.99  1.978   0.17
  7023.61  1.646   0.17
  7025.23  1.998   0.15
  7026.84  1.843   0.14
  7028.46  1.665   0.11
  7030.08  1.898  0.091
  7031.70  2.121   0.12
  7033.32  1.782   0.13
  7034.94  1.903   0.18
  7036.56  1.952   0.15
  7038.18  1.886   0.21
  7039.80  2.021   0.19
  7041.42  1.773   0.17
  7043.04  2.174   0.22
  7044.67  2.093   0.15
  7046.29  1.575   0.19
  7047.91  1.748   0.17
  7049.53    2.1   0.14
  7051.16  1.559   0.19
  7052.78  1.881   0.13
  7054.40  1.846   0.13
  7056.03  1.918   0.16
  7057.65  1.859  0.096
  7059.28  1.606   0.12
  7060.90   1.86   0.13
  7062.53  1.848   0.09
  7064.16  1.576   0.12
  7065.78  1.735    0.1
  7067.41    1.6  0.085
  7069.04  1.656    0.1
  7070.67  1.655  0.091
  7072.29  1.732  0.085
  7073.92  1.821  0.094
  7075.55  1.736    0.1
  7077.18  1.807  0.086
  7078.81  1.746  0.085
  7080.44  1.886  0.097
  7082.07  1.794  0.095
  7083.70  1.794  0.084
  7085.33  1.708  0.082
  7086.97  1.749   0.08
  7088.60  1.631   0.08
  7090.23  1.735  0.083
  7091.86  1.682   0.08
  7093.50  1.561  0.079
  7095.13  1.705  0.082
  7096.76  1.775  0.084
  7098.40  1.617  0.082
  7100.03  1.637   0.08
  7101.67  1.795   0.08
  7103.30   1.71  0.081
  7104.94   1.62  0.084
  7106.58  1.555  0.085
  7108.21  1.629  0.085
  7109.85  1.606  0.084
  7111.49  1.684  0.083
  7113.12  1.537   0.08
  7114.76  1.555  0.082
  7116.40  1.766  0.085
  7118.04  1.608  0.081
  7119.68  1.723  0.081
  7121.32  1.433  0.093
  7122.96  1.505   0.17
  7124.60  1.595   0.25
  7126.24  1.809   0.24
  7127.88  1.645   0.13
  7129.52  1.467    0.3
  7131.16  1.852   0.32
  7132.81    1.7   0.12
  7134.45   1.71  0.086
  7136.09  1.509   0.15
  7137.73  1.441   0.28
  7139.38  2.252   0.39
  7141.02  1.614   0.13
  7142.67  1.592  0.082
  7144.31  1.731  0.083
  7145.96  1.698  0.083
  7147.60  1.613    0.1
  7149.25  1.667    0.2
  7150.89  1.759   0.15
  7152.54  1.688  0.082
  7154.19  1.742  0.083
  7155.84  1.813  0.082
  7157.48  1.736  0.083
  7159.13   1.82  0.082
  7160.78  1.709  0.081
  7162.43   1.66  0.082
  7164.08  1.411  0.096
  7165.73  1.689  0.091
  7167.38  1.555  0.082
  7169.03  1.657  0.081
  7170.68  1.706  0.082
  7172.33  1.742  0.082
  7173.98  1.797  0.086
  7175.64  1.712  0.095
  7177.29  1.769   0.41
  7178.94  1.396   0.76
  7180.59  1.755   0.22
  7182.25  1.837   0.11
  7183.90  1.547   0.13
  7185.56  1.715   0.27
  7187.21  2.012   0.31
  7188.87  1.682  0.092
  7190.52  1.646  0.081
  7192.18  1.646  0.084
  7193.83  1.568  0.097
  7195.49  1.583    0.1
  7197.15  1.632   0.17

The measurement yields -0.13 mag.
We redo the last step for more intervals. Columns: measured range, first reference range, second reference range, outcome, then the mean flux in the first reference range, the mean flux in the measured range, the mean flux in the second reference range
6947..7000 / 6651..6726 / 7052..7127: -0.07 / 1.82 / 1.85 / 1.7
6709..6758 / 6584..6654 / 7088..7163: 0.03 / 1.88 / 1.79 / 1.67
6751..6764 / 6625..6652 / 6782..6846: 0.01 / 1.84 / 1.79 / 1.79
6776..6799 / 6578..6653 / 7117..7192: 0.01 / 1.89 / 1.81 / 1.68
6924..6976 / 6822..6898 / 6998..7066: -0.03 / 1.78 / 1.86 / 1.85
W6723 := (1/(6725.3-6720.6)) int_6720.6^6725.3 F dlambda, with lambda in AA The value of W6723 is 1.87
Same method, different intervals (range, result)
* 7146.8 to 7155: 1.69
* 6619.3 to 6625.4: 1.87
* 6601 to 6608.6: 1.81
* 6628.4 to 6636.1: 1.78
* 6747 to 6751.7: 1.69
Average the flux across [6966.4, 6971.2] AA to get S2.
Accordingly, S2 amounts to 1.94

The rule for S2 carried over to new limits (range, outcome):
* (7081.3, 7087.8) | 1.76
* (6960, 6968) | 1.88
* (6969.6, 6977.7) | 1.91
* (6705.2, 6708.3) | 1.79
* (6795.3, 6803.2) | 1.84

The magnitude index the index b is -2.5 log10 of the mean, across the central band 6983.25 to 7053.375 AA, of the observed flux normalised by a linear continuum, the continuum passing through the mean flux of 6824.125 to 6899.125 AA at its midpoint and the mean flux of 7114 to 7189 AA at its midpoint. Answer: -0.08 mag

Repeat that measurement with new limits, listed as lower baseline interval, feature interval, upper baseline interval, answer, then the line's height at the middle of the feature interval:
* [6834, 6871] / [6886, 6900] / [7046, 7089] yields -0.04 mag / 1.76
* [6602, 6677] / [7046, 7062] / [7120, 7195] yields -0.05 mag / 1.71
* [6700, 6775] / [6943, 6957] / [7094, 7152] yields -0.06 mag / 1.72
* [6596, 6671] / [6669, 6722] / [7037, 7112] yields 0.02 mag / 1.85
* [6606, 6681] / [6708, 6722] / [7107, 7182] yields 0.02 mag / 1.83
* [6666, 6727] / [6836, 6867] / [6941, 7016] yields 0.06 mag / 1.84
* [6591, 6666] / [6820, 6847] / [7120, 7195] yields 0.01 mag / 1.79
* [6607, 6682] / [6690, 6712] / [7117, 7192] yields 0.01 mag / 1.84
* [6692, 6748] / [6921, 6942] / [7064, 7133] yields -0.07 mag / 1.74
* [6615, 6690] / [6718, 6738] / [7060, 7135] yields -0.03 mag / 1.82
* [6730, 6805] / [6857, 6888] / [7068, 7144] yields -0.03 mag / 1.76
